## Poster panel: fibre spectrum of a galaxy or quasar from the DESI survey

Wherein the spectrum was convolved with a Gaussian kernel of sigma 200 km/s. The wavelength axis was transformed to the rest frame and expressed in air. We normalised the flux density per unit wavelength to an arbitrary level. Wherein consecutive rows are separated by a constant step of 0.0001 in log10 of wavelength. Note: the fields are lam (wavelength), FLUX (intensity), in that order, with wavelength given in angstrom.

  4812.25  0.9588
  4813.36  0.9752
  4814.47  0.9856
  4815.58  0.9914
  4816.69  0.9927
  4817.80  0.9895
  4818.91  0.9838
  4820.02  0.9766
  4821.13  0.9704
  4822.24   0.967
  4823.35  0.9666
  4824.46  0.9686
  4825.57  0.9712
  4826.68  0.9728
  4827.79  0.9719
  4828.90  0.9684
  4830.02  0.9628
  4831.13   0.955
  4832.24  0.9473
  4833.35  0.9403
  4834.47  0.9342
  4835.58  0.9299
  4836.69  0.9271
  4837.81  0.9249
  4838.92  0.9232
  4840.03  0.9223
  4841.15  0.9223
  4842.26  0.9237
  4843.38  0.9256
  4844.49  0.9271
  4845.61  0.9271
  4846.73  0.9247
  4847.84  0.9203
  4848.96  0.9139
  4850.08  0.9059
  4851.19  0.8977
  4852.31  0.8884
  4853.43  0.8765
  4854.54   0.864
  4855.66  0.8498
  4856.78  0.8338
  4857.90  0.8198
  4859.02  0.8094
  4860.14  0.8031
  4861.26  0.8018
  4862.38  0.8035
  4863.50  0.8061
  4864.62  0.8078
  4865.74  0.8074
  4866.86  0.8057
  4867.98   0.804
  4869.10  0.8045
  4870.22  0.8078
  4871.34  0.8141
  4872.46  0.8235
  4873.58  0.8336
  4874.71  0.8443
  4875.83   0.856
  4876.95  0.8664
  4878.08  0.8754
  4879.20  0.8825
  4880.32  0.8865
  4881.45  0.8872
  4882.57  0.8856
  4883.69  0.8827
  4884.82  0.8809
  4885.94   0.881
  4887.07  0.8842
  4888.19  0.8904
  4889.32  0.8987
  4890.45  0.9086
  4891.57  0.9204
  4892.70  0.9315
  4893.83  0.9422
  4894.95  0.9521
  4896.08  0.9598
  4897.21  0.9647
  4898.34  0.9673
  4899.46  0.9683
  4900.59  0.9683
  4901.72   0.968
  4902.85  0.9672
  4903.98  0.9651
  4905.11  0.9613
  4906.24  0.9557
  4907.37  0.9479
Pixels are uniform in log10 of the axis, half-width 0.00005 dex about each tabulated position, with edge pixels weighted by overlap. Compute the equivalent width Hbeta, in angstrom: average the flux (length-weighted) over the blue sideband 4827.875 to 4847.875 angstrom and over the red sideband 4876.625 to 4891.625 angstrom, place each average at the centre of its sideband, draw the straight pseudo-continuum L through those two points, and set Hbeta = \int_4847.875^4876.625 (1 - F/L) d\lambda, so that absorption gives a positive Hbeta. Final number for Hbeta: 2.3 angstrom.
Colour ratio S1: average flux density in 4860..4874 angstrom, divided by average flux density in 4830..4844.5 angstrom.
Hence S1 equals 0.9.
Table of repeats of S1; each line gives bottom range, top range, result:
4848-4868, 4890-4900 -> 1.13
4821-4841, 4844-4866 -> 0.90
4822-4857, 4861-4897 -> 0.93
